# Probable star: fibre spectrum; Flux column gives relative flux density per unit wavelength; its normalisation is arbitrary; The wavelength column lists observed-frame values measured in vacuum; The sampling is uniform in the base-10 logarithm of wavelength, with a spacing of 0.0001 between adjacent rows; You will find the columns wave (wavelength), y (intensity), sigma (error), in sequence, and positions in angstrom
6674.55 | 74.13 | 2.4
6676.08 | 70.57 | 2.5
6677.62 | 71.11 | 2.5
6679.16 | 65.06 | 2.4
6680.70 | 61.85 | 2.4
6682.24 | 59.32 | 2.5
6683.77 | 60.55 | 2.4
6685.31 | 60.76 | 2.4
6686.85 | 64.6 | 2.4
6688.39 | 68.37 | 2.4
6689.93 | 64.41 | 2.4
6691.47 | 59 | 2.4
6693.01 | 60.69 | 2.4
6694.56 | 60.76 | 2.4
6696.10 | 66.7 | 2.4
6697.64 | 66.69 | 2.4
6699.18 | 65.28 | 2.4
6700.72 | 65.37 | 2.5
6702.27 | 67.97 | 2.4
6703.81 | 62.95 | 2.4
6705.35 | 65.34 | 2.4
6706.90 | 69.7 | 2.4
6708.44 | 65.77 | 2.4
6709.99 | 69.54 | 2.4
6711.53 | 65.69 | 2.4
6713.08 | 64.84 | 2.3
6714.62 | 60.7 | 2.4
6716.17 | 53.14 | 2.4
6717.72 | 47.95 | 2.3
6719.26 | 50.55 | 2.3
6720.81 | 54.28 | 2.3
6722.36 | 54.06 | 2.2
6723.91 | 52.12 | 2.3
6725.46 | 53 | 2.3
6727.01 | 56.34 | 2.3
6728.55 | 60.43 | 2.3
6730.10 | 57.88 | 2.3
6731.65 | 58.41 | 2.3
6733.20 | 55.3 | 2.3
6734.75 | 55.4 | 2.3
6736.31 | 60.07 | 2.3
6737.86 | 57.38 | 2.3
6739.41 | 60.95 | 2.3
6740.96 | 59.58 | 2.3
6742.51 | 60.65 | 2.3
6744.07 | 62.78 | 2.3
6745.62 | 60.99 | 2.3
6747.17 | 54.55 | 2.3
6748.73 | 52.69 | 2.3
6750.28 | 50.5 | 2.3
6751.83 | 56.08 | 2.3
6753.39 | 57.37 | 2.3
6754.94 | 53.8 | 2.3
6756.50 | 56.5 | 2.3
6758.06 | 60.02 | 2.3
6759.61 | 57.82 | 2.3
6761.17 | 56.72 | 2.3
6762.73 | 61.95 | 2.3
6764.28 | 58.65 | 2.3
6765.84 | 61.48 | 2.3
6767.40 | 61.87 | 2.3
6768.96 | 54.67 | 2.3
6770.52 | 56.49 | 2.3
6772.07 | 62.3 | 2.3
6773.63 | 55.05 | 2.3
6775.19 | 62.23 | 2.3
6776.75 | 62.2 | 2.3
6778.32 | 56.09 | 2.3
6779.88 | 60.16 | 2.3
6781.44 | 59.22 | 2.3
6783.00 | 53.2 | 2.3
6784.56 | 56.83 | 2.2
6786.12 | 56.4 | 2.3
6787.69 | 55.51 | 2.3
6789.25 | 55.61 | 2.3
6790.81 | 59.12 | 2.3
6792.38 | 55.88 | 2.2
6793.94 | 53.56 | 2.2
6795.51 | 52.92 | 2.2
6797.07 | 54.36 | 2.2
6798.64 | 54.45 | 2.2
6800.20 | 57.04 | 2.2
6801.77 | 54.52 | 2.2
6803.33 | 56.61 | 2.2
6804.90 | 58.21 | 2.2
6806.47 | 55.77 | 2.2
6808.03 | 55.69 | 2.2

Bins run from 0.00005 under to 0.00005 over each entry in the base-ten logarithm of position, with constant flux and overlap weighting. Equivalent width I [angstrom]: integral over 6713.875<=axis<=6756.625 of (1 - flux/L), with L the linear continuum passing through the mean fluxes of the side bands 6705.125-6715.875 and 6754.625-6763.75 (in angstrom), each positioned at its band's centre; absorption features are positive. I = 3.7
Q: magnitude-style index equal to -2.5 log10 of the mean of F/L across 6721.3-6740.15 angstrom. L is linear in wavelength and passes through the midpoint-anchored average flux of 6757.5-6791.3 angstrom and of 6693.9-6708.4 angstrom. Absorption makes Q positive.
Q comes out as 0.11 mag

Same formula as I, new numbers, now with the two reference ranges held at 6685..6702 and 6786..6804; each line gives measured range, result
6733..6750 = 0.5 angstrom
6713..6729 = 1.8 angstrom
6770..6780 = -0.4 angstrom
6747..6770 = 0.6 angstrom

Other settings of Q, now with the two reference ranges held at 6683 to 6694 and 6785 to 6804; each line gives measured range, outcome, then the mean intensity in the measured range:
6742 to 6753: 0.04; 56.8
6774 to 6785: -0.04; 58.5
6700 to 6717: -0.06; 64.6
